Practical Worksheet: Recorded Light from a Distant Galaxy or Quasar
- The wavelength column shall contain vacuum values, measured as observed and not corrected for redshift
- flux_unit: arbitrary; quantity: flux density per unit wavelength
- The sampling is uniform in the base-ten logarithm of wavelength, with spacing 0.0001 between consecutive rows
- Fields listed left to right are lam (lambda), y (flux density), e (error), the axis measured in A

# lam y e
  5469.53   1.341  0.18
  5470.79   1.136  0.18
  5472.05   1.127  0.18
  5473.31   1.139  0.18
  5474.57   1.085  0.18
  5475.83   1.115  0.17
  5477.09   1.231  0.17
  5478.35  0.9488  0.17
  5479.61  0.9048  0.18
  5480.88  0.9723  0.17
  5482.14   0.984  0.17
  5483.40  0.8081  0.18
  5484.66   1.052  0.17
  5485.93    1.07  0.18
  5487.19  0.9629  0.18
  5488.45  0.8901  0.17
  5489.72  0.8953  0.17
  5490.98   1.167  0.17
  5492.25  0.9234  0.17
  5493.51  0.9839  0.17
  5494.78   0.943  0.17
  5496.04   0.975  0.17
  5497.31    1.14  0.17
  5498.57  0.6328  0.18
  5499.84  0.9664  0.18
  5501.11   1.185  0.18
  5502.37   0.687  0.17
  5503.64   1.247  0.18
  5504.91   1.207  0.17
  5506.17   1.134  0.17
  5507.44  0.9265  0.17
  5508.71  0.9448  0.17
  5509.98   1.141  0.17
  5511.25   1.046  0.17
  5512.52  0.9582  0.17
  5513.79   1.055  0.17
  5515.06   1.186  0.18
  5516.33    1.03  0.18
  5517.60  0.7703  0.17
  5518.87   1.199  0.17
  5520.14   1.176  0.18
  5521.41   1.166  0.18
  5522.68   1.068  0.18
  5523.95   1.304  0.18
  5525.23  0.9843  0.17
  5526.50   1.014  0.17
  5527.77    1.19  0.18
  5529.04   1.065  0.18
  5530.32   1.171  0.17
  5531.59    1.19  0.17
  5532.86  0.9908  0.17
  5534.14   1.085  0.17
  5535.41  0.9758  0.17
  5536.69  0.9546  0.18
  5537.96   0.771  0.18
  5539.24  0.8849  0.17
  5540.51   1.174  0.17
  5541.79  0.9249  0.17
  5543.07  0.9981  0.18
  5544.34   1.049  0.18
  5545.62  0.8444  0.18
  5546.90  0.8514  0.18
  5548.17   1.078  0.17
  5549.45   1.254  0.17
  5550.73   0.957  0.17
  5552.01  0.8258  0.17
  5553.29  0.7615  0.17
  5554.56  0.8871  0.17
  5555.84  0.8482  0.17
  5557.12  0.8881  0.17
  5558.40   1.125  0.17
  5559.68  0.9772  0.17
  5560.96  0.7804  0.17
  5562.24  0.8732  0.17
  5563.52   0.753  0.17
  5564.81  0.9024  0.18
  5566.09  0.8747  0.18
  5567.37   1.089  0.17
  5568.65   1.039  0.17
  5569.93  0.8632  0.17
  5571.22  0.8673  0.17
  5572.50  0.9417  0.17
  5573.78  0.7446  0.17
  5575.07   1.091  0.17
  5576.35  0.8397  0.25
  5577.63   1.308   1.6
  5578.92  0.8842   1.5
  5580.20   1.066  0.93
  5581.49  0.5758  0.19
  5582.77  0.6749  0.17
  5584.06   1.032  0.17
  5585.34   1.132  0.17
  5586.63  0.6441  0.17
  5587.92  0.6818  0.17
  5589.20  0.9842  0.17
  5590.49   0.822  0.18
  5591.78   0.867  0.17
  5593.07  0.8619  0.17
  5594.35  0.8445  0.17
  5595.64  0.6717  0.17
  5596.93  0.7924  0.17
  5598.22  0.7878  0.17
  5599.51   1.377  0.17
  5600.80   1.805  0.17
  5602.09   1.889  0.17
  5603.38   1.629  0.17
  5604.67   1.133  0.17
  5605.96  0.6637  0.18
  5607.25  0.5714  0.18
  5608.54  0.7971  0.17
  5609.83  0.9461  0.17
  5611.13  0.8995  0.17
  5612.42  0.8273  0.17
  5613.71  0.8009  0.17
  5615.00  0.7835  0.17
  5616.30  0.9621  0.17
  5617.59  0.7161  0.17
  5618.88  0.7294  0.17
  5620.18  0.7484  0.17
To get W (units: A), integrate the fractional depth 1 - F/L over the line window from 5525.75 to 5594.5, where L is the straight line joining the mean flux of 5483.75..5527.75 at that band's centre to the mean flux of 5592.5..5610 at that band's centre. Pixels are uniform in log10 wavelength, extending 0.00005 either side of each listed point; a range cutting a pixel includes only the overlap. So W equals 7.0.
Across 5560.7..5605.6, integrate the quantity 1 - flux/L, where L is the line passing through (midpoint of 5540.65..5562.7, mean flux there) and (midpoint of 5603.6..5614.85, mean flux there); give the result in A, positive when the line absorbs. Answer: -4.07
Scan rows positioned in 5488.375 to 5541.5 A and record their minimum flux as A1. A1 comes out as 0.6328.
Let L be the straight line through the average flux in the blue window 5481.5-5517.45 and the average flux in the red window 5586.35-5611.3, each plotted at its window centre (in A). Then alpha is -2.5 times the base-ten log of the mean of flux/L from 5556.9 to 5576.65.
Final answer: 0.087 mag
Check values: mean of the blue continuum 1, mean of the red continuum 0.99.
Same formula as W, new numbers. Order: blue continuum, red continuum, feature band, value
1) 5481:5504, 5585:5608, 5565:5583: 1.3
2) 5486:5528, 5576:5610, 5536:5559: 1.3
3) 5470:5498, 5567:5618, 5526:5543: -0.7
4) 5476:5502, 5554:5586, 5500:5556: -4.3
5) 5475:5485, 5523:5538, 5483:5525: 0.3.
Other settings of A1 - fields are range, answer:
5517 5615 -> 0.5714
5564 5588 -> 0.5758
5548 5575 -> 0.7446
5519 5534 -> 0.9843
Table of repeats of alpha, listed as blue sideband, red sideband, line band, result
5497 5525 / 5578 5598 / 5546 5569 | -0.01 mag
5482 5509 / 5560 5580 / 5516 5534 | -0.14 mag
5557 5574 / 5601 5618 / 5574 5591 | 0.05 mag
